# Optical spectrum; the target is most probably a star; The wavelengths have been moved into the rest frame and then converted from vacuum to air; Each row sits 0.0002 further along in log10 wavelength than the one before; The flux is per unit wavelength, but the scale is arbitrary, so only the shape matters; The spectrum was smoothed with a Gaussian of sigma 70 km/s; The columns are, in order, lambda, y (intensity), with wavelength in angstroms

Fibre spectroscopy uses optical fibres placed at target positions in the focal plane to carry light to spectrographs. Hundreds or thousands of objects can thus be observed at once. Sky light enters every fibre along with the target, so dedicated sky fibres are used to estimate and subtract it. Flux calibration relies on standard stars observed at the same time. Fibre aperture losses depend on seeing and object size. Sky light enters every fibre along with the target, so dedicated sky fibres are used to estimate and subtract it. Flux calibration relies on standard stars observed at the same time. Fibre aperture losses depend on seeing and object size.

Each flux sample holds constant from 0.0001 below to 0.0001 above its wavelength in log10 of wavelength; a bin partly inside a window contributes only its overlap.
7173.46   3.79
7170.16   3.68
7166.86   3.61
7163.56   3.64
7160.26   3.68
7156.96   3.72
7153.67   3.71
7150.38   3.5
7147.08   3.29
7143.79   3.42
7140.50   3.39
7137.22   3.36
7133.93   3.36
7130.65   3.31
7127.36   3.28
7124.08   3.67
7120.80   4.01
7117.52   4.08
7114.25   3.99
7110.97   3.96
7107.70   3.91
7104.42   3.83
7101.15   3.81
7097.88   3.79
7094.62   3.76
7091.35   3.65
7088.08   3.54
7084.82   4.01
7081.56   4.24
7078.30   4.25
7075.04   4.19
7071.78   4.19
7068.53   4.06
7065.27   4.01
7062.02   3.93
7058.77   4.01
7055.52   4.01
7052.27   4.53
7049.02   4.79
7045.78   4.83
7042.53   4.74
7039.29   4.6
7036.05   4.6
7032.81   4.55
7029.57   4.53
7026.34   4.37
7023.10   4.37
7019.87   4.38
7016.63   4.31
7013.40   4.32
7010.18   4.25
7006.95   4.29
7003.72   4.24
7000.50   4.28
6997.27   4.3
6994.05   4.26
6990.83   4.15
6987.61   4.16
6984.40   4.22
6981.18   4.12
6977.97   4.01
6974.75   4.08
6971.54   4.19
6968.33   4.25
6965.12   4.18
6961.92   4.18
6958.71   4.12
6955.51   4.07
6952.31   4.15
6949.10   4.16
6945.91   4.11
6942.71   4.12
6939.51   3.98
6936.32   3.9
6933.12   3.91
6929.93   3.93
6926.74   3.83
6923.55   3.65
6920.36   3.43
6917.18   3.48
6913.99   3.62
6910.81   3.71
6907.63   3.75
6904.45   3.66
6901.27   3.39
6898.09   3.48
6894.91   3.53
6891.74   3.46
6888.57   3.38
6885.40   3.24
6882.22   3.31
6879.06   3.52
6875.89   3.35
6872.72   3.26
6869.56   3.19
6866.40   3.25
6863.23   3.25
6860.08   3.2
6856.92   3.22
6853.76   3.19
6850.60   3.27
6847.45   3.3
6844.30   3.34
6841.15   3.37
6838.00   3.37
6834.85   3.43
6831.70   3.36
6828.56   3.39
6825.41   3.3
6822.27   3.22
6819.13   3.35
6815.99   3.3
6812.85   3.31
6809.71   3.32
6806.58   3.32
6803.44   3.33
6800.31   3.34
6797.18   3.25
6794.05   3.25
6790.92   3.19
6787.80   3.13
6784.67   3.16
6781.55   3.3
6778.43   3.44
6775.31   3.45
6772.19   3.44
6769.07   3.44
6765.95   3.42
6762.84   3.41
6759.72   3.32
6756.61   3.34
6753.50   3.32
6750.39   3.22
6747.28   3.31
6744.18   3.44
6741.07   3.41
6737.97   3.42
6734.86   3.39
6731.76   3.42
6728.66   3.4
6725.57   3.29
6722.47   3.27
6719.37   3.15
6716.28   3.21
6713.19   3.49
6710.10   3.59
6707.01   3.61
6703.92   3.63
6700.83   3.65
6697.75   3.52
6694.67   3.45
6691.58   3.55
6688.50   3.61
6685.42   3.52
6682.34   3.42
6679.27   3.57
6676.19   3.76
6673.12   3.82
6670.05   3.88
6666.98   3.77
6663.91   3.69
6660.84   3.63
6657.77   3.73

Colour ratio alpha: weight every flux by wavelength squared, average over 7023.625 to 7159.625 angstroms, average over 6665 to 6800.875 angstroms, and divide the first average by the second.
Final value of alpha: 1.28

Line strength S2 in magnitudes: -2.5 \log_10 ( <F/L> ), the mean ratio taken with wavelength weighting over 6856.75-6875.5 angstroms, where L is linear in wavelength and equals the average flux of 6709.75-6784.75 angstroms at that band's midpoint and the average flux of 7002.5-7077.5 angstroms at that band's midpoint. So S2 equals 0.16 mag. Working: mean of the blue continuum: 3.36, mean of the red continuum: 4.35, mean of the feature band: 3.24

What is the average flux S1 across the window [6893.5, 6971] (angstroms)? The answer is 3.86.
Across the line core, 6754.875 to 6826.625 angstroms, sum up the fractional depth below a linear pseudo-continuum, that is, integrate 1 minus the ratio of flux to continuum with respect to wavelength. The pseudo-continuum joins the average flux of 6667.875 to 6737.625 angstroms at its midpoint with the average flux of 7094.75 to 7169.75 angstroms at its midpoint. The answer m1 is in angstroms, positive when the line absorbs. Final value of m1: 4.5 angstroms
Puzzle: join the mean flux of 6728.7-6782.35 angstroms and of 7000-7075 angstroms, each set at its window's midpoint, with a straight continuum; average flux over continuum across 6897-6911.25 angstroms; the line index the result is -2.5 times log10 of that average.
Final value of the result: 0.09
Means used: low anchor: 3.38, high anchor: 4.35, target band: 3.59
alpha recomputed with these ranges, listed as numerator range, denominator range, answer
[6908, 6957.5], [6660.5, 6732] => 1.17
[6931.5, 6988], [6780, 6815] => 1.32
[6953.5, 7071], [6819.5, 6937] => 1.29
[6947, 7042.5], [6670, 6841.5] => 1.35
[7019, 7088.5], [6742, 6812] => 1.41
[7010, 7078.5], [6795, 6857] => 1.40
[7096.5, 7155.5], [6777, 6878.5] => 1.21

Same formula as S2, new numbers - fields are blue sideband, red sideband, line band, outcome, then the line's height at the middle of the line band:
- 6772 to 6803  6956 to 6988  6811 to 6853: 0.05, 3.5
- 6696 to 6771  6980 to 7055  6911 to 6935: 0.10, 4.07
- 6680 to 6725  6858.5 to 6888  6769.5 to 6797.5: 0.03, 3.39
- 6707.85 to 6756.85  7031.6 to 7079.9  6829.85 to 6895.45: 0.13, 3.76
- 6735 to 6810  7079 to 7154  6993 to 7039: -0.21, 3.59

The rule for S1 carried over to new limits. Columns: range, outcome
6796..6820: 3.31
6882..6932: 3.56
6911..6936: 3.7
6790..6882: 3.3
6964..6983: 4.14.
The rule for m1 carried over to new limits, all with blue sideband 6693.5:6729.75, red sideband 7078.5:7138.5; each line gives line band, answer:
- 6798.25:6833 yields 2.0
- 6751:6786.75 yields 1.3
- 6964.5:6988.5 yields -3.2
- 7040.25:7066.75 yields -4.6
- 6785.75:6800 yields 1.2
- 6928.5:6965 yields -4.3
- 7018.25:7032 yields -2.7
